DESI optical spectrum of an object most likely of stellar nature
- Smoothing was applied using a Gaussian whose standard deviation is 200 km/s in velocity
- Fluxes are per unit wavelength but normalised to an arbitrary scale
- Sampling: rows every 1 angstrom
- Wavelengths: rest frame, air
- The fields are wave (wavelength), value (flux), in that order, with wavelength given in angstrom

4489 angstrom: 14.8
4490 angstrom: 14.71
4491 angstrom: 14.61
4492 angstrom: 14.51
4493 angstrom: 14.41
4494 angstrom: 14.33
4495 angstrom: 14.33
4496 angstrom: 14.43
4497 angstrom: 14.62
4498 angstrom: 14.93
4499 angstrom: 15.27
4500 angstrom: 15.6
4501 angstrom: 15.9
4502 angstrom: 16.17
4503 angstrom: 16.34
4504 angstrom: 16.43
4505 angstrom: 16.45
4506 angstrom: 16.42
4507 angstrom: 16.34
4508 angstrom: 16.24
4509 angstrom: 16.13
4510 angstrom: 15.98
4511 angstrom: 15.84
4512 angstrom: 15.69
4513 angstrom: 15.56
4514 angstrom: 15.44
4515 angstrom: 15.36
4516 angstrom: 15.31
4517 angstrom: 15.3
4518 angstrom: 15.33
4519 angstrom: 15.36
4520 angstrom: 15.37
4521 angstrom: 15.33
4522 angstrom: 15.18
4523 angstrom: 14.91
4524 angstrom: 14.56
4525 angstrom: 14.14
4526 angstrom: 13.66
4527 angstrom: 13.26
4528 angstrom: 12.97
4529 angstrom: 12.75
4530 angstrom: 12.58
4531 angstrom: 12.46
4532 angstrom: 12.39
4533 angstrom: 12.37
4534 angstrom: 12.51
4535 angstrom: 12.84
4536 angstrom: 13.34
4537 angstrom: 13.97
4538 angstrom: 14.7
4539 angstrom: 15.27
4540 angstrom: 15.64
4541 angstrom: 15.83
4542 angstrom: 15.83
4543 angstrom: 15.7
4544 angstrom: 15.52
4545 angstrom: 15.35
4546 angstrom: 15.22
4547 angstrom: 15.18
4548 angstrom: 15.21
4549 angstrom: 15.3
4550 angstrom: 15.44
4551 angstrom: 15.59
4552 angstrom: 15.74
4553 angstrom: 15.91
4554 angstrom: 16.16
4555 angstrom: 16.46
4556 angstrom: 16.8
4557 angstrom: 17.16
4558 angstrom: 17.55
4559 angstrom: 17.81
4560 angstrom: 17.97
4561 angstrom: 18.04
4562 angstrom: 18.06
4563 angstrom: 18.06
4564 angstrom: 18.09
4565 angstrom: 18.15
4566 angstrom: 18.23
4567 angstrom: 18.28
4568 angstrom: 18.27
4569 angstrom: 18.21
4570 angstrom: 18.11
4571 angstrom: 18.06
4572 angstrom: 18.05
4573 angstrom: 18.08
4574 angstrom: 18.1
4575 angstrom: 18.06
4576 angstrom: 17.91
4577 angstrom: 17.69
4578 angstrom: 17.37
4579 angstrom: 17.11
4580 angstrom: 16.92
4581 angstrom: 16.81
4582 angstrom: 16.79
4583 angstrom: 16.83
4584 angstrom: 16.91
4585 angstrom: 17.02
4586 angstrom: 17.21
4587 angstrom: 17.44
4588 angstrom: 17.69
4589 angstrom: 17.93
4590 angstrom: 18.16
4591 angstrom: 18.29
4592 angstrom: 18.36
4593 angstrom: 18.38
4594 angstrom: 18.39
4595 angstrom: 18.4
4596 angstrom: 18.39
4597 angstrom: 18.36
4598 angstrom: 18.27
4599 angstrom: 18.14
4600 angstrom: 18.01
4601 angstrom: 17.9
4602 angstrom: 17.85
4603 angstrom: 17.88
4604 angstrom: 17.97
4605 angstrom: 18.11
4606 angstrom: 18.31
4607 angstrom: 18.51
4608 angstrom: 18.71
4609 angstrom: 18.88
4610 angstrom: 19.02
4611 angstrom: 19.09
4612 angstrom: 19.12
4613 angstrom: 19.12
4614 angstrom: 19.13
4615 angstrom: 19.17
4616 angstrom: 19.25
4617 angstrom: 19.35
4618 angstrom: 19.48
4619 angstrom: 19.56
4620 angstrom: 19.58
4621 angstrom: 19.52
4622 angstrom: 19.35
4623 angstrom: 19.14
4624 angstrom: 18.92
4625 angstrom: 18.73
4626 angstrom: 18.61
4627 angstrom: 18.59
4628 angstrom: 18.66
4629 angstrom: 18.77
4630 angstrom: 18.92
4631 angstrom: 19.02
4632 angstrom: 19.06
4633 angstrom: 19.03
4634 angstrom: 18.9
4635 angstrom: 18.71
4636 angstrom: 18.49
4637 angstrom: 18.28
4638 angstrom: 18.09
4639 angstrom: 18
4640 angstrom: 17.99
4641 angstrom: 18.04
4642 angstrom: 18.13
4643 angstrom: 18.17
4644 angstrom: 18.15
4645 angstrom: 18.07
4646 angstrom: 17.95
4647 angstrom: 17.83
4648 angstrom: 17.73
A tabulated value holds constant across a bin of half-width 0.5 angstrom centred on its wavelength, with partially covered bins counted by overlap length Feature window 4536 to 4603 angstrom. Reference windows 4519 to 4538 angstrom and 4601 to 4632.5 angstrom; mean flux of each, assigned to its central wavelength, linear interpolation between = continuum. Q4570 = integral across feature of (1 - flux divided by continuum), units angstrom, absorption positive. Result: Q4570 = -4.4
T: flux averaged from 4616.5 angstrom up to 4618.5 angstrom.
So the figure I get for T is 19.4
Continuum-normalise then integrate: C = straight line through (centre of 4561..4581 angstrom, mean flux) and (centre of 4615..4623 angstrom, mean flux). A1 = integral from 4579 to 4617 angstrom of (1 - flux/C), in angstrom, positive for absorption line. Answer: 1.3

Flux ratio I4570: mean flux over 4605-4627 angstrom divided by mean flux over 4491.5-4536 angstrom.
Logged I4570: 1.29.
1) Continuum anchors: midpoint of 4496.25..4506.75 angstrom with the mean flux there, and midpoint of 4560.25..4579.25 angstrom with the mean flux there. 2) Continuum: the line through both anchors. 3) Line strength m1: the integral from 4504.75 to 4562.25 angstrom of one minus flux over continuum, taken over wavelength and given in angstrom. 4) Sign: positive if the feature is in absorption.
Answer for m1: 5.4 angstrom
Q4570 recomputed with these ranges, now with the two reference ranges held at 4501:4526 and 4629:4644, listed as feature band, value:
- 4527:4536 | 1.9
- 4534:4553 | 1.5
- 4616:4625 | -0.6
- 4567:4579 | -0.7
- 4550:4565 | -0.4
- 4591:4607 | -0.5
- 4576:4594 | -0.2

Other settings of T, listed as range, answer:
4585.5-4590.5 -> 17.7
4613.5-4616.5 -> 19.2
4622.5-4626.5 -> 18.9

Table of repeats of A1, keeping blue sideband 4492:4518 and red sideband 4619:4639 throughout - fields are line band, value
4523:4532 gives 1.6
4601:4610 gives 0.0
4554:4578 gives -0.9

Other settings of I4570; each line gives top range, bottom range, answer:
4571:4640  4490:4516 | 1.19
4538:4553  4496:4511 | 0.98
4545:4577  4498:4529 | 1.12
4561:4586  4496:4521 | 1.13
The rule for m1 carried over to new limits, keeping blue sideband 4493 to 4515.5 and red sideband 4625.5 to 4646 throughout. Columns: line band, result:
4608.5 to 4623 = -1.0 angstrom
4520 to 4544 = 3.2 angstrom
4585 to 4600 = -0.5 angstrom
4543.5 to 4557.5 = 0.7 angstrom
